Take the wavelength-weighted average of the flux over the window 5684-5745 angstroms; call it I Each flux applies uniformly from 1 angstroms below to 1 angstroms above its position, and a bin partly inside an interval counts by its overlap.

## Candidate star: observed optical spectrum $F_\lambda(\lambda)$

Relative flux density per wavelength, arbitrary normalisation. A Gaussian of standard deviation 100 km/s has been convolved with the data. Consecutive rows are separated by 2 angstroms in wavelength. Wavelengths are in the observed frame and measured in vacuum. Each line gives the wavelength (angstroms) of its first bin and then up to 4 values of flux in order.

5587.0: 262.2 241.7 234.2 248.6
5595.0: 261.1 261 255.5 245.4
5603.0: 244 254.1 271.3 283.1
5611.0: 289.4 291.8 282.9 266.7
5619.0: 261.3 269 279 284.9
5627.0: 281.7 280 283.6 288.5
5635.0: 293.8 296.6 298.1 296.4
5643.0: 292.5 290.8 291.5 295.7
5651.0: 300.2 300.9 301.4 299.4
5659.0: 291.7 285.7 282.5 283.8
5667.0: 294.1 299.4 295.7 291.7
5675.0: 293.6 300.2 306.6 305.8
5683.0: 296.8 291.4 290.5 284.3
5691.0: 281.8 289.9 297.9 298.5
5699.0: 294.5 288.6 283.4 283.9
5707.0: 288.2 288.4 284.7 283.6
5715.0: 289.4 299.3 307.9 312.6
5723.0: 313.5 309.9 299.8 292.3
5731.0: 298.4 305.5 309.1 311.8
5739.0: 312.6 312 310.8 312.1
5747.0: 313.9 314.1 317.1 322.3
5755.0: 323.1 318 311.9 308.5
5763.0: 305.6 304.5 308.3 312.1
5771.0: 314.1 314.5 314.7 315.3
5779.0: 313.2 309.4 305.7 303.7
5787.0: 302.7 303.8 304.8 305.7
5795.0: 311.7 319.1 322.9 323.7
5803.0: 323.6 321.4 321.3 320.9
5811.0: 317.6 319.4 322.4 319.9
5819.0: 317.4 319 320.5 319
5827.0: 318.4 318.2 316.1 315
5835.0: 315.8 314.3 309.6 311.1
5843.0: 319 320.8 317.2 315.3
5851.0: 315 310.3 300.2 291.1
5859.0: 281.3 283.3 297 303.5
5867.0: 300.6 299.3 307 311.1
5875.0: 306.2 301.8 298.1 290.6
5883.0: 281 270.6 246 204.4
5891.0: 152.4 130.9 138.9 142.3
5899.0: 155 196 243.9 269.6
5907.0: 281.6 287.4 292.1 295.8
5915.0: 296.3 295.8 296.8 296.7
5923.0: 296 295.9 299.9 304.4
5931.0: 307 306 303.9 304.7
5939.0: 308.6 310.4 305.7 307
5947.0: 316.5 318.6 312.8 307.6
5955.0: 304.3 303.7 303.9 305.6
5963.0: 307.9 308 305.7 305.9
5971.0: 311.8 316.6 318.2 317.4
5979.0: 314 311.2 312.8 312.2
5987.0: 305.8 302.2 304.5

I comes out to 297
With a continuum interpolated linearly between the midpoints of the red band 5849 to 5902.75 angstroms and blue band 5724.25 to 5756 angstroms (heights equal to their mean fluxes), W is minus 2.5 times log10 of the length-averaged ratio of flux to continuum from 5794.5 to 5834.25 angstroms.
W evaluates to -0.134 mag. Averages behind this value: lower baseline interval 310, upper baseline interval 259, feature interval 319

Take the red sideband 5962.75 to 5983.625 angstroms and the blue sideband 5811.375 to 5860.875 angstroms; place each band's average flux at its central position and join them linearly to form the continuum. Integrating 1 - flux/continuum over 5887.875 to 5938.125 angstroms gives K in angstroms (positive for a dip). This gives 9.10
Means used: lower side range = 313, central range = 256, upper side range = 312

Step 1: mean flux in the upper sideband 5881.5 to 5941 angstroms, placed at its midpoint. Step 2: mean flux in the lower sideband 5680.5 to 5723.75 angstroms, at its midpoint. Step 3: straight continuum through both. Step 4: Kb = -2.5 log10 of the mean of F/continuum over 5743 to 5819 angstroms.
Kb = -0.12 mag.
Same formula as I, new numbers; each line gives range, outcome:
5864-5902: 244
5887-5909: 198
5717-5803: 311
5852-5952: 277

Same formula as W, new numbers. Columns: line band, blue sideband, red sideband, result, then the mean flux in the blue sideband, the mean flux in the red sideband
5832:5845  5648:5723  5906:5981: -0.05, 294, 305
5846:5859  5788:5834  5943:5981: 0.03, 317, 310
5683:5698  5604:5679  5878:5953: -0.02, 288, 270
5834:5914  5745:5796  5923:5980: 0.14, 311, 308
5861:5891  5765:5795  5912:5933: 0.07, 309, 299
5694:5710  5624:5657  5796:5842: 0.04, 293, 319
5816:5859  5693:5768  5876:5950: -0.11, 303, 269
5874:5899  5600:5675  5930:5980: 0.32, 285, 309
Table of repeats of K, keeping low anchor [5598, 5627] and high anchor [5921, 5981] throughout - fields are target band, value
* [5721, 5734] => -0.96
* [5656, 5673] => -0.95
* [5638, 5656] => -1.46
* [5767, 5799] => -2.35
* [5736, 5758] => -2.32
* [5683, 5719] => -1.28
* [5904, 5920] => 0.74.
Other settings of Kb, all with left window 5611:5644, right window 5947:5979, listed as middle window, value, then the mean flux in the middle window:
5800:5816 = -0.081 mag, 321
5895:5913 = 0.301 mag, 232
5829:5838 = -0.054 mag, 316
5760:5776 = -0.054 mag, 310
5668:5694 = -0.022 mag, 294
